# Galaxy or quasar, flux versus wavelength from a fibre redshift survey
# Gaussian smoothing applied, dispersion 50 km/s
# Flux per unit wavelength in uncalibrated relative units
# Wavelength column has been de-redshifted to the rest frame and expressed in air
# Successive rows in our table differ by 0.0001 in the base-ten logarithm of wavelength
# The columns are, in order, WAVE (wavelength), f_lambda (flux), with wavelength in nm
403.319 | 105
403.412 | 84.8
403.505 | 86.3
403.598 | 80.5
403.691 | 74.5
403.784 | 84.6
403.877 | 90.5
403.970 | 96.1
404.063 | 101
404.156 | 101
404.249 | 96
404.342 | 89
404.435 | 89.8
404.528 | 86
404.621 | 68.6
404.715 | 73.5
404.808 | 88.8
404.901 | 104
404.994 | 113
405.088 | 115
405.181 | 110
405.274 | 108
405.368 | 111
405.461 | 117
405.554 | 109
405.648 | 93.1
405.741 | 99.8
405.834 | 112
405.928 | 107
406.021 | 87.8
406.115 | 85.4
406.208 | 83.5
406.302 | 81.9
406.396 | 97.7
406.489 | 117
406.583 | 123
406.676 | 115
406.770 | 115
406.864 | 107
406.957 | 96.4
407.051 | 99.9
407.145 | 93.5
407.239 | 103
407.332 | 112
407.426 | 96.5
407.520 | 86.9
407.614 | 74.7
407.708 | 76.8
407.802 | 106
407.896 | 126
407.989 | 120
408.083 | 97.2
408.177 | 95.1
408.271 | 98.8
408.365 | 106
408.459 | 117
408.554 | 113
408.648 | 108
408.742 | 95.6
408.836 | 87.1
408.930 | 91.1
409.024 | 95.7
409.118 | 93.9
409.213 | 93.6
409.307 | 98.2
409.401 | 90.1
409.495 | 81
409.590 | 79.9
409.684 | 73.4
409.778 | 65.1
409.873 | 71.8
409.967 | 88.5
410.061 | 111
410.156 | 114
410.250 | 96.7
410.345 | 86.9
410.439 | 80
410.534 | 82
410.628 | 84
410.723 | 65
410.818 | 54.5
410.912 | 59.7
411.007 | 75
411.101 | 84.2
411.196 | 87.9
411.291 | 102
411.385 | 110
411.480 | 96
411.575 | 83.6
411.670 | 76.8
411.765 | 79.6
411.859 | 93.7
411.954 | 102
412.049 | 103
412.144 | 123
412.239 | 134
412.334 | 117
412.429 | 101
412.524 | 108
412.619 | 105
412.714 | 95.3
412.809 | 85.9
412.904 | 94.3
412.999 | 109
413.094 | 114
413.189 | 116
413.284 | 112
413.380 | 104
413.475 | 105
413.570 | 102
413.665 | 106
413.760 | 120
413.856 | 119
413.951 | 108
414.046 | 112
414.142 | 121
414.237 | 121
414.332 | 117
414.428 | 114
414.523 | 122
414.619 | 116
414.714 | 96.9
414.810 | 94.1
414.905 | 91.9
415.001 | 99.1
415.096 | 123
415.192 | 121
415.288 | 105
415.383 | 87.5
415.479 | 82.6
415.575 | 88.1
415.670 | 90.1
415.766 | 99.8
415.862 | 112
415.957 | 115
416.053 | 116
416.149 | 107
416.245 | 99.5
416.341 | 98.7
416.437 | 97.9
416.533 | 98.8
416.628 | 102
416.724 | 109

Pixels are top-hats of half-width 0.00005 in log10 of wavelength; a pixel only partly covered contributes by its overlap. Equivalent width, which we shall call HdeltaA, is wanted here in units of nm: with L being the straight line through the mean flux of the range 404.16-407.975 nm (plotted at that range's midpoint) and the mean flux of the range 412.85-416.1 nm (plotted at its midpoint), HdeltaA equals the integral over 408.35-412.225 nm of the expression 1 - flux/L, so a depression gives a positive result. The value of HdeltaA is 0.488 nm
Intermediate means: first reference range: 99.6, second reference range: 107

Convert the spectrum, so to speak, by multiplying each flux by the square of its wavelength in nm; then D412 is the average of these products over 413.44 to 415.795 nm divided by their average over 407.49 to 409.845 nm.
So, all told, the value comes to 1.2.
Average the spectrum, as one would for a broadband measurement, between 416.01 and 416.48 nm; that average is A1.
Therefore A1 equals 104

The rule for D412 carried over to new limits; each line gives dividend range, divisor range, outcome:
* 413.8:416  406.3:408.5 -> 1.08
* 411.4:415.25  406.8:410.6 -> 1.14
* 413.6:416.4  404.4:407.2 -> 1.11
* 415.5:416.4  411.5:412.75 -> 1.02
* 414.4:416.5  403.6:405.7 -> 1.13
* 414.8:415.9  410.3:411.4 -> 1.27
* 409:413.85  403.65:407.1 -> 0.99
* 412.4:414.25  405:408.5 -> 1.08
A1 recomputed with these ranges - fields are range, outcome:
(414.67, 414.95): 94.3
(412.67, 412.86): 90.6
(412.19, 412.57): 115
